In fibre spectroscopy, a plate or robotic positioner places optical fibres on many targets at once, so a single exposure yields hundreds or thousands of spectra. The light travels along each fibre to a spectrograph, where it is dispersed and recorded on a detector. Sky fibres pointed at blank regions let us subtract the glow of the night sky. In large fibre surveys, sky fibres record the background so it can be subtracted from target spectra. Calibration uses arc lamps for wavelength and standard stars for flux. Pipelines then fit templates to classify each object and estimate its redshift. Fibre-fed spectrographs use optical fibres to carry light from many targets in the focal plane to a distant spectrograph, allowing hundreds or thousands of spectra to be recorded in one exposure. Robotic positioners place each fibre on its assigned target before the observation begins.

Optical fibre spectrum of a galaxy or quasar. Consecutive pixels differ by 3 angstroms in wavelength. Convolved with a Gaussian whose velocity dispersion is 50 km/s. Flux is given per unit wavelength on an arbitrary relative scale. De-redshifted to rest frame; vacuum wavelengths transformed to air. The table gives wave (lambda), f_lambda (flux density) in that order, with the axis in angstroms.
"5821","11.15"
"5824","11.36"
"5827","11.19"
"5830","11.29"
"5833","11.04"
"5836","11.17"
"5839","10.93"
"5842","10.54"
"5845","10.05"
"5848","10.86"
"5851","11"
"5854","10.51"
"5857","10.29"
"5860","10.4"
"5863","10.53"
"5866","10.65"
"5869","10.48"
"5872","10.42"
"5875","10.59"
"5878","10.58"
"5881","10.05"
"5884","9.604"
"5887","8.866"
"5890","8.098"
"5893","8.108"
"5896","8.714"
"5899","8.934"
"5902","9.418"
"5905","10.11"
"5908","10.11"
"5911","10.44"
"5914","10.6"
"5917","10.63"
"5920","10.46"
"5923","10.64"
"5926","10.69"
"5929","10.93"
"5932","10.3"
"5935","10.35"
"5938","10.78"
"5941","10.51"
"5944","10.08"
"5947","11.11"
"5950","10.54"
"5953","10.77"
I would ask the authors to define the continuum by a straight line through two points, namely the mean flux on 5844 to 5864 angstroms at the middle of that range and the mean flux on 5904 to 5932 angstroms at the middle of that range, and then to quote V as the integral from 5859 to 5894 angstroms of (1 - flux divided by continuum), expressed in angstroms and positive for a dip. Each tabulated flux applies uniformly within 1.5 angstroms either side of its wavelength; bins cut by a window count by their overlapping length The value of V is 2.1 angstroms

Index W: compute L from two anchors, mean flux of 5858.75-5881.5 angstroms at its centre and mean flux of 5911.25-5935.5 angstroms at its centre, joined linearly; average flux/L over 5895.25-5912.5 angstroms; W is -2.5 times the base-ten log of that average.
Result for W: 0.09 mag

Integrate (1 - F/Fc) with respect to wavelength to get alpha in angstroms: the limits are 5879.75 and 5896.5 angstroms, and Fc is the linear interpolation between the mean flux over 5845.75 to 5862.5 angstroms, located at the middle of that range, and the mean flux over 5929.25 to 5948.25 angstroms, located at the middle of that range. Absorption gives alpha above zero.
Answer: 2.6 angstroms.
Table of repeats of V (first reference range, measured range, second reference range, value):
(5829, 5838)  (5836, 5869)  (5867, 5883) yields 0.6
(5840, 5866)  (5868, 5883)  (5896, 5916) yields -0.2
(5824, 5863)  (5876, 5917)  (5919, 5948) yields 4.2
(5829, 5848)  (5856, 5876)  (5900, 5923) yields 0.2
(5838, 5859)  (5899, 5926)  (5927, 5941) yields 0.9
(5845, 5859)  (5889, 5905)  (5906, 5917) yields 2.5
